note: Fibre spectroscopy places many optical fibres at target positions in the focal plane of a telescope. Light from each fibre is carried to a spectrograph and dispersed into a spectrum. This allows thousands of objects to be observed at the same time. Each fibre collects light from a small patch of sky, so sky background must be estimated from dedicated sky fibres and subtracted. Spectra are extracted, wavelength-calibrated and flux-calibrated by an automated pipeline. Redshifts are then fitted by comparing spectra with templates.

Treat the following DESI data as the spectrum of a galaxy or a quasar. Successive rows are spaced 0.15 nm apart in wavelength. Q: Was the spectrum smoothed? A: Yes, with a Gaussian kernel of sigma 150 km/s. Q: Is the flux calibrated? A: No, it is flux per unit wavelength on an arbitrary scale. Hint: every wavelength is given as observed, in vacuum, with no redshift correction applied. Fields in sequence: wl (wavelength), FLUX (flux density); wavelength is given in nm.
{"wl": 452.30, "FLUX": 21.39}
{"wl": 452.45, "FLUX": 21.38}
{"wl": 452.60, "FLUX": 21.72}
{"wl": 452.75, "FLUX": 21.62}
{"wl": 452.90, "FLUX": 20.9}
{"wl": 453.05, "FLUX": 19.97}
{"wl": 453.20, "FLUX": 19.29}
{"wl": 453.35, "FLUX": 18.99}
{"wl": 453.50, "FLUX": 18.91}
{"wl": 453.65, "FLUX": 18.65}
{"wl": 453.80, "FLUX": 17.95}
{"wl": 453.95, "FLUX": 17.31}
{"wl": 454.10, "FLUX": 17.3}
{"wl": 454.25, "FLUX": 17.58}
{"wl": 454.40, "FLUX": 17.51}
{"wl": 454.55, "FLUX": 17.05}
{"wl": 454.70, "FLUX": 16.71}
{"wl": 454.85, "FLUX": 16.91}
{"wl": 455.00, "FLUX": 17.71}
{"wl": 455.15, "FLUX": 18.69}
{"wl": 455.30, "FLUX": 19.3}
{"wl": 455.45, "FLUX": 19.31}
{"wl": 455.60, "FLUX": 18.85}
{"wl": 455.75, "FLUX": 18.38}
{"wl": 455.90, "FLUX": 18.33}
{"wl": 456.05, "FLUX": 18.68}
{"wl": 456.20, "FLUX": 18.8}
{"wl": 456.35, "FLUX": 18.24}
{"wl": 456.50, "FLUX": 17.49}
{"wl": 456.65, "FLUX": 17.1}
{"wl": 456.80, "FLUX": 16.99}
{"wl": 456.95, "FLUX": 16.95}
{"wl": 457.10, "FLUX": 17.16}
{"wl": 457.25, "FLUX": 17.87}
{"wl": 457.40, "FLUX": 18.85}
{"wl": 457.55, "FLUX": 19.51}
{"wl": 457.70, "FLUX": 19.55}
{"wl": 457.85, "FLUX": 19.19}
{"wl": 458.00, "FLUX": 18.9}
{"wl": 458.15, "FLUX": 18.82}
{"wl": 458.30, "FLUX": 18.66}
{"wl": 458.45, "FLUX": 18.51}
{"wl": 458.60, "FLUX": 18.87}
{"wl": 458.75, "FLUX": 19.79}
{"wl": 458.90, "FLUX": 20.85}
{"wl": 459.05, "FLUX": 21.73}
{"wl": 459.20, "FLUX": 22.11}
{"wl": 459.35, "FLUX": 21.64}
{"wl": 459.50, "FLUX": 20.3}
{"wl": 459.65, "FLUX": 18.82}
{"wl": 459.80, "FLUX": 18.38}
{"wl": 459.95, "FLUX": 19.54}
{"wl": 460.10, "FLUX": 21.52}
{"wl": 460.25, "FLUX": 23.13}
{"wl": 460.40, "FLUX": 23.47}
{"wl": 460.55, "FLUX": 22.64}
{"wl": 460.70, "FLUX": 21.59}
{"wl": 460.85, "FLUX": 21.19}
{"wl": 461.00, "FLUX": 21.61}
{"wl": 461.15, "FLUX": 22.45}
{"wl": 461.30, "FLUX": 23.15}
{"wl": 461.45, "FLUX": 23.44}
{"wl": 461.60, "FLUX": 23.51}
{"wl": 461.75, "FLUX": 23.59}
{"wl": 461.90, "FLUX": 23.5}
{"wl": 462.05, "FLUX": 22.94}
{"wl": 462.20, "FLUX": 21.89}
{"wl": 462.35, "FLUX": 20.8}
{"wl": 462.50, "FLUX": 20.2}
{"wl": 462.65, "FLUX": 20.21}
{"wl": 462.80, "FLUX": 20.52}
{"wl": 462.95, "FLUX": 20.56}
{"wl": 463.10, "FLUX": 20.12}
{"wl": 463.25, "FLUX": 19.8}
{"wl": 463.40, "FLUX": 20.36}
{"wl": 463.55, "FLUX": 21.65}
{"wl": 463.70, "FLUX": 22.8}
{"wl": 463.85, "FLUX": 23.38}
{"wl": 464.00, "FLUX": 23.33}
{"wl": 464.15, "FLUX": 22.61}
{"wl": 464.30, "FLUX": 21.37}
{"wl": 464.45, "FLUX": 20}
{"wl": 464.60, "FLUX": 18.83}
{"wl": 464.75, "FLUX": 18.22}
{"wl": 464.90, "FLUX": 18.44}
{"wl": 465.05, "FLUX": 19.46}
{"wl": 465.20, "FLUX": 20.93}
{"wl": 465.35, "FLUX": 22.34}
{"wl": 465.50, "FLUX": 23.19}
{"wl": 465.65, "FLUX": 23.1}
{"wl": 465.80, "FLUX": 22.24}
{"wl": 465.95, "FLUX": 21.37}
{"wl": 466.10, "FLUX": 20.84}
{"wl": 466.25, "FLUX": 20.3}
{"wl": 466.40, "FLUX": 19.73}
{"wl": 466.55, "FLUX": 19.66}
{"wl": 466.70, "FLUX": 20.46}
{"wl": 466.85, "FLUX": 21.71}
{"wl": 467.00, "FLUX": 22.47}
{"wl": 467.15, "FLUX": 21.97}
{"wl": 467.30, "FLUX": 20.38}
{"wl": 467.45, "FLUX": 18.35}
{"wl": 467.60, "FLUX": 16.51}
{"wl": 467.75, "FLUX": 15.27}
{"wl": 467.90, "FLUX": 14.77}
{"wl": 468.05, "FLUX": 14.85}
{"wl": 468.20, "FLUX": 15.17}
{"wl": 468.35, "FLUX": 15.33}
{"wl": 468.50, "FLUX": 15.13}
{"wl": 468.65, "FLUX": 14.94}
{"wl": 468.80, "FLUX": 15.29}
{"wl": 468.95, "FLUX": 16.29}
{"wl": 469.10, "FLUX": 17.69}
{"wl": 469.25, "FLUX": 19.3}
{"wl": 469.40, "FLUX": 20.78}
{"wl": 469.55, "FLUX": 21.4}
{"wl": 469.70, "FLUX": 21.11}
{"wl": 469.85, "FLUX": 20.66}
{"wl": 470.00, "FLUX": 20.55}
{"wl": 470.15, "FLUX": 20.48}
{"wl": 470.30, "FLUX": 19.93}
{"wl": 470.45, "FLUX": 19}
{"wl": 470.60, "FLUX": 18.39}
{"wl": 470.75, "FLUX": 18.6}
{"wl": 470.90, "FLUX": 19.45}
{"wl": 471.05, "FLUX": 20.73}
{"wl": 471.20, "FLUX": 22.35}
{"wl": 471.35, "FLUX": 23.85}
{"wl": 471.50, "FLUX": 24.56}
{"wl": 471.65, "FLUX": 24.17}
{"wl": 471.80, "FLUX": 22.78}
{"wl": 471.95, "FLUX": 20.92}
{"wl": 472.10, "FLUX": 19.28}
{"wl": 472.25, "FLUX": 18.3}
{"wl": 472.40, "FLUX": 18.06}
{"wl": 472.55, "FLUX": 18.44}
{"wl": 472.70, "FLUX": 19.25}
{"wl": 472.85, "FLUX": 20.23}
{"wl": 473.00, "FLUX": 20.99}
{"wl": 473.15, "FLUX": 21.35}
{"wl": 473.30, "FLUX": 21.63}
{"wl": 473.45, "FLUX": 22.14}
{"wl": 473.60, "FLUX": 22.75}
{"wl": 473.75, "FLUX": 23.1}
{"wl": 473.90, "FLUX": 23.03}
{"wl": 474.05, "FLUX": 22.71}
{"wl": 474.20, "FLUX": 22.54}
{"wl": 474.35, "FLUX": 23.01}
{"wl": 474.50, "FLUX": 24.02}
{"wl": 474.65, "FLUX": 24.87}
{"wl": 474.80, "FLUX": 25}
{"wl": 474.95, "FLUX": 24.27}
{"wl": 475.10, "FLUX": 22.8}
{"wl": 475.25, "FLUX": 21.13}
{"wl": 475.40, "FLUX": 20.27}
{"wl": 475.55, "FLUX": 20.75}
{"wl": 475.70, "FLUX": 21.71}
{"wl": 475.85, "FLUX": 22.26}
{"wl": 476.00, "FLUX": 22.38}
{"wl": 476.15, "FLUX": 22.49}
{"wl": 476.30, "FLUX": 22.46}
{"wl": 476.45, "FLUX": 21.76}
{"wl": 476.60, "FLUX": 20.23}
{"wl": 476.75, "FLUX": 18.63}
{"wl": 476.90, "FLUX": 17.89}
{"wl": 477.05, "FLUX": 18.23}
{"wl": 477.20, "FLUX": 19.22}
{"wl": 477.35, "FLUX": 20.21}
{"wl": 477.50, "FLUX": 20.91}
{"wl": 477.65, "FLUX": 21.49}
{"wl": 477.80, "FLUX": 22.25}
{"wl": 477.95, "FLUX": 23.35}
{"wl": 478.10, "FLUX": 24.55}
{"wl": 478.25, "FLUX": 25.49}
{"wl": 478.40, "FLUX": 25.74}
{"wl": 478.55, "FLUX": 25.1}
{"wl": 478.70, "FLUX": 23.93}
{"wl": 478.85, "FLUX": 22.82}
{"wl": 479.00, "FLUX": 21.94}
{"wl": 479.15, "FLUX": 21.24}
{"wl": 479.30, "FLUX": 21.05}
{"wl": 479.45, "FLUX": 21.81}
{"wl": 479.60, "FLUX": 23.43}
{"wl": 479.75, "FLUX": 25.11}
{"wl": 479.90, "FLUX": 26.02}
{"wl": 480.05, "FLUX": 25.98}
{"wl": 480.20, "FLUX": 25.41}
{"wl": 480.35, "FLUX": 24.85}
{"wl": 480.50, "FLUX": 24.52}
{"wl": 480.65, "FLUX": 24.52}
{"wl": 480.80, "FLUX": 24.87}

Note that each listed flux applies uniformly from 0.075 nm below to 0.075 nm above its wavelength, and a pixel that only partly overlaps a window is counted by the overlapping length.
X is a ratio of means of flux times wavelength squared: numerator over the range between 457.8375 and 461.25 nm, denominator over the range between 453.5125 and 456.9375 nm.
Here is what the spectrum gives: 1.17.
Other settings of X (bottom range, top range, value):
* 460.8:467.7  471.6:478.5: 1.07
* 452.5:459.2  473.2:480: 1.31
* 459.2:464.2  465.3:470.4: 0.91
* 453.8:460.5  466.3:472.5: 1.07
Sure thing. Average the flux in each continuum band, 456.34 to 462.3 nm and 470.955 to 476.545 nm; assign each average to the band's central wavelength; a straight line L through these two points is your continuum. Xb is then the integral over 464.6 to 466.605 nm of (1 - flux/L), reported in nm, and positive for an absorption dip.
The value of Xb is 0.04 nm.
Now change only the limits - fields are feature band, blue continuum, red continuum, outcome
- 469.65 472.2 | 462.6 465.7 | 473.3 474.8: 0.17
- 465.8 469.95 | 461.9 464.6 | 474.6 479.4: 0.56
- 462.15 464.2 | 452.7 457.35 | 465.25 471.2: -0.26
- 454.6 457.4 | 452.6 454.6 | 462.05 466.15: 0.20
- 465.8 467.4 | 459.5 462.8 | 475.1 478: 0.04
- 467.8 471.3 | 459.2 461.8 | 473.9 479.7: 0.58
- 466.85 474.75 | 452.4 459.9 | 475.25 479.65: 0.34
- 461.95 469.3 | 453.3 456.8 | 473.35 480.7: 0.17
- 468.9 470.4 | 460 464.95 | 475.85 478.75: 0.13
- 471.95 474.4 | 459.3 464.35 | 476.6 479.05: 0.09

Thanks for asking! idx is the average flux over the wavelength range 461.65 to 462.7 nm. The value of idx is 22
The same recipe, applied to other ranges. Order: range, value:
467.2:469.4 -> 16.6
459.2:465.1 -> 21.3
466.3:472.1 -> 19.3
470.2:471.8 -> 21.2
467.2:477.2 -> 20.3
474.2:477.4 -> 21.6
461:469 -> 20.2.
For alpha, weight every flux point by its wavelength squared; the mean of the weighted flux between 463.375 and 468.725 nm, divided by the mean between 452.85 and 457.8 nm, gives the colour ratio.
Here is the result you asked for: 1.13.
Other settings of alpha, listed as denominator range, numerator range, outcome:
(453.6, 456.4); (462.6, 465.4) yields 1.20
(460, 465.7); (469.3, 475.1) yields 1.03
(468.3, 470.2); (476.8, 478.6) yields 1.24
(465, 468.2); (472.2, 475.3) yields 1.14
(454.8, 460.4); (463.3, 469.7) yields 1.06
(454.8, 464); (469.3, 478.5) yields 1.13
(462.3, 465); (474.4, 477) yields 1.11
